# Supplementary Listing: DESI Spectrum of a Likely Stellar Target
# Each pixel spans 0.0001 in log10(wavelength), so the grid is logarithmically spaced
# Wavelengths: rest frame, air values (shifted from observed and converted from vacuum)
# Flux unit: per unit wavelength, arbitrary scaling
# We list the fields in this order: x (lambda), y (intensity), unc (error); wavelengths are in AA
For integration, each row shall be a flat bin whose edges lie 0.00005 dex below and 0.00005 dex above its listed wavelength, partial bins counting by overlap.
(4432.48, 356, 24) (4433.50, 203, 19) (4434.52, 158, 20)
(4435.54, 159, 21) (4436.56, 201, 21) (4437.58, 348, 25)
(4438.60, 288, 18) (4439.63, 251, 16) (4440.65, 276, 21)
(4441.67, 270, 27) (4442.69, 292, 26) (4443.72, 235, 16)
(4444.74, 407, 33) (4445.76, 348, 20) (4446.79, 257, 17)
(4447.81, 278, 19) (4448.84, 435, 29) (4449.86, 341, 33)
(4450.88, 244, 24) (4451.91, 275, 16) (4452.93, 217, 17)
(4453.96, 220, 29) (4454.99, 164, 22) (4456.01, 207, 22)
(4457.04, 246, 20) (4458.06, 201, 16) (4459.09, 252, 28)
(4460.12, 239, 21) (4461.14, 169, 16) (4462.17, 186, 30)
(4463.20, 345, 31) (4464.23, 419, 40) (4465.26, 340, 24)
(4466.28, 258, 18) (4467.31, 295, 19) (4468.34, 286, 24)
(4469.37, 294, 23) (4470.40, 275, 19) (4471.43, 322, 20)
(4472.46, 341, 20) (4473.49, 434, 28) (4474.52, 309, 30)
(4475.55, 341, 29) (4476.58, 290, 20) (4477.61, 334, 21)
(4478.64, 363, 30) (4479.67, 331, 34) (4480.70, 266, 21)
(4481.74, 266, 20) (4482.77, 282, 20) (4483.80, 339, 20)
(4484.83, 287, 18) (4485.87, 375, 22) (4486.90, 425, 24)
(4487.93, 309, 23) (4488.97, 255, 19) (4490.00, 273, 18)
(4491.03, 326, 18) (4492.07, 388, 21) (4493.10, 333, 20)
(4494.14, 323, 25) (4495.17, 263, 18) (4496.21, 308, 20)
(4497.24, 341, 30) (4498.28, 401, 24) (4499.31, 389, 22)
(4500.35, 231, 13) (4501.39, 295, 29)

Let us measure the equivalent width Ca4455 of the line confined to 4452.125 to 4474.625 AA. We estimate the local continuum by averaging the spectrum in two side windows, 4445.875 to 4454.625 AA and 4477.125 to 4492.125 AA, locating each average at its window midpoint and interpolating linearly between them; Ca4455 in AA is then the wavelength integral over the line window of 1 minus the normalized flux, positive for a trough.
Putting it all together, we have 1.9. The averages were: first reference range 284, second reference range 319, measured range 273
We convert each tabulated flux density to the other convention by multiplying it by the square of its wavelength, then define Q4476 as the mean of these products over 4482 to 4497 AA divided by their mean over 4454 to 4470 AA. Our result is 1.25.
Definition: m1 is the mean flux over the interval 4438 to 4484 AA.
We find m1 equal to 289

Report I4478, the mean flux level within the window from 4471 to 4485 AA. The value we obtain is 323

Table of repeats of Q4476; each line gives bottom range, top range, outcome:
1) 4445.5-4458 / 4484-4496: 1.24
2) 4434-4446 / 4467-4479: 1.23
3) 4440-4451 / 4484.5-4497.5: 1.07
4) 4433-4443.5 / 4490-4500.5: 1.39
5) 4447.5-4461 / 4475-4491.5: 1.27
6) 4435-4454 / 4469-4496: 1.16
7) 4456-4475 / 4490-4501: 1.15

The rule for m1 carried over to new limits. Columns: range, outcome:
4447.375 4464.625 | 260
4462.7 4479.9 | 328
